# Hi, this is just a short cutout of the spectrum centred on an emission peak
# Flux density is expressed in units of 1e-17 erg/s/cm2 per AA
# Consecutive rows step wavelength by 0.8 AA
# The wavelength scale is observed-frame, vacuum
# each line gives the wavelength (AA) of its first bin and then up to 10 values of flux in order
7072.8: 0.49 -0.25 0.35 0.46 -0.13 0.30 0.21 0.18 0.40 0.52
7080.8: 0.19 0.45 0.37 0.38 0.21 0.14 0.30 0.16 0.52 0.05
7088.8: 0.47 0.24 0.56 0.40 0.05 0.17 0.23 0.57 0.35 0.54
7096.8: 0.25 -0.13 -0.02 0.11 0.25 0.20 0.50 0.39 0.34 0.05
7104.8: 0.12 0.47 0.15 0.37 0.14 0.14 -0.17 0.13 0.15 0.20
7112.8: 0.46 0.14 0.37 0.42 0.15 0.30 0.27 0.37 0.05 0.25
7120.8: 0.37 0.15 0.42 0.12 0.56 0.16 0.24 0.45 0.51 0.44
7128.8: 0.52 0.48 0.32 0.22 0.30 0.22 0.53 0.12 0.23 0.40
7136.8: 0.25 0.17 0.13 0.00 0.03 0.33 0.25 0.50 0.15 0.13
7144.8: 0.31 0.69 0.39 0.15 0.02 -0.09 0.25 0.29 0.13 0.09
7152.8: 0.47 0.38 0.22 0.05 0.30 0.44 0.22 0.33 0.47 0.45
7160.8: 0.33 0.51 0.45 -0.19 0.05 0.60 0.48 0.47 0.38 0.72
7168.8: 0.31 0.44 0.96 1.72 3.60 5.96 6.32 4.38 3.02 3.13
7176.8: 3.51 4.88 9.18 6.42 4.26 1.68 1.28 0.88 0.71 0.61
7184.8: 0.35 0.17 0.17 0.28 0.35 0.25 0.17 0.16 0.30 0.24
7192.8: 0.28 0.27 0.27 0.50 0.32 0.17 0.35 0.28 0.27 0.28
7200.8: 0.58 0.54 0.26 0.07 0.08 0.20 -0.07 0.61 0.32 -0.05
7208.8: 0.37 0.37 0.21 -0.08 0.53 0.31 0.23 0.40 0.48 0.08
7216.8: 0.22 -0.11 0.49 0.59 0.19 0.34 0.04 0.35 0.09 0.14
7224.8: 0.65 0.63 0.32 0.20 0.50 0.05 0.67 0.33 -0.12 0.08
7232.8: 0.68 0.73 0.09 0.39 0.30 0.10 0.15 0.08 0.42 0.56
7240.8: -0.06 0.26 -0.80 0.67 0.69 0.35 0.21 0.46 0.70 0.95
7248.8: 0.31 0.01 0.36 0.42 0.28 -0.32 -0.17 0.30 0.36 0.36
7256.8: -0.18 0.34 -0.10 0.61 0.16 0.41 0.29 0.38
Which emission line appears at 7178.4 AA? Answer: [O II] 3727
